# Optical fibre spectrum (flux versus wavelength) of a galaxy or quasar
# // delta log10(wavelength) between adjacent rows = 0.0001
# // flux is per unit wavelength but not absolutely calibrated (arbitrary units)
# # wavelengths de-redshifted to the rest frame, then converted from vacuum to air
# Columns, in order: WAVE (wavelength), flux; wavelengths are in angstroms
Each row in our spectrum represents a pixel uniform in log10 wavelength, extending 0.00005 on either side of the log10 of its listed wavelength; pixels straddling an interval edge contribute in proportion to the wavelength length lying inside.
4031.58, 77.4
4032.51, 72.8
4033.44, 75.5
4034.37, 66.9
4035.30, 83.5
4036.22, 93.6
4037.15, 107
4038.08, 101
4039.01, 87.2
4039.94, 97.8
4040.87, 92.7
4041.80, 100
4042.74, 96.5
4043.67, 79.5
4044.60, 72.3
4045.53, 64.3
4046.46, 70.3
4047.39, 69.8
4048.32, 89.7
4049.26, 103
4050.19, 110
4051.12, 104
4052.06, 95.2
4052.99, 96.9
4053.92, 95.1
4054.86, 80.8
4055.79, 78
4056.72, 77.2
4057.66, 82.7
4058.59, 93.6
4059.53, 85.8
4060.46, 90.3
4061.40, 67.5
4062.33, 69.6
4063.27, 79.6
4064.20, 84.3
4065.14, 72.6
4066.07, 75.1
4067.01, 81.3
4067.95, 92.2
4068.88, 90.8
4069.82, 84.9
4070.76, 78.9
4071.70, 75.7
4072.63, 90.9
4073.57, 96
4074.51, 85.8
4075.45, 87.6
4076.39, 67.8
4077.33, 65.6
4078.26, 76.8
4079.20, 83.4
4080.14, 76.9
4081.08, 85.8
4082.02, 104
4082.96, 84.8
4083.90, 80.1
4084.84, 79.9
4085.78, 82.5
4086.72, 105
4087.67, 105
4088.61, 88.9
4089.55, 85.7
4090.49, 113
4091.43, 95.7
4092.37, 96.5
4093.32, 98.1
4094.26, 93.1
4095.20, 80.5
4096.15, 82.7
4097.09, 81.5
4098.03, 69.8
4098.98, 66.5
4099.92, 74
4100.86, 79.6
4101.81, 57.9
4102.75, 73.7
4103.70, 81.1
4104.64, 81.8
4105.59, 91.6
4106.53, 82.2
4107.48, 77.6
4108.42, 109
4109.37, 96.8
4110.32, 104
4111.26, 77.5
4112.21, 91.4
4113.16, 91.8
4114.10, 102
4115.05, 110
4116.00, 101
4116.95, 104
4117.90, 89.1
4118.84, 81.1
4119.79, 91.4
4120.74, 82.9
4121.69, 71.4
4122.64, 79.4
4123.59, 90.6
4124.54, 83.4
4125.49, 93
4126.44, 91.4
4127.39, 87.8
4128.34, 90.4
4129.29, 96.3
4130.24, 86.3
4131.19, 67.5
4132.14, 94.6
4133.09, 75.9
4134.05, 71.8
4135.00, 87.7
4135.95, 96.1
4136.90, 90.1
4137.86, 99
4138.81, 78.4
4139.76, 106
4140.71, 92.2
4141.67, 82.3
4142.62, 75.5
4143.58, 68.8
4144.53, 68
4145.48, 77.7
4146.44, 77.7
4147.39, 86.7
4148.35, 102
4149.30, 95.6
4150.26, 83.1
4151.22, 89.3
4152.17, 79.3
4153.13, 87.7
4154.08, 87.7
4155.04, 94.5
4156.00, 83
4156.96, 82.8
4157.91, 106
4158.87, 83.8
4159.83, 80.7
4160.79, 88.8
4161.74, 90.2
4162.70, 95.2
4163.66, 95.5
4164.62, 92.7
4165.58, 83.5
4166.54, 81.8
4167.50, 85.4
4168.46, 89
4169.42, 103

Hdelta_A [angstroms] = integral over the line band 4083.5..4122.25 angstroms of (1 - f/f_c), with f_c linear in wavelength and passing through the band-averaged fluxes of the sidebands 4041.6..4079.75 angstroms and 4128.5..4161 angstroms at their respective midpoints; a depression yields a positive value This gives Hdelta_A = -1.41 angstroms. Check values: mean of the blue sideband 83.8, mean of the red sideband 86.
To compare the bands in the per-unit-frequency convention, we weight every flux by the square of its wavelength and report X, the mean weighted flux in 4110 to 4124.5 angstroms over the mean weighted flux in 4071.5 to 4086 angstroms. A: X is 1.12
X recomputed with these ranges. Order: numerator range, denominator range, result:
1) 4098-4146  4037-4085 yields 1.04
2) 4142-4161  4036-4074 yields 1.03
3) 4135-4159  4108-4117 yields 0.90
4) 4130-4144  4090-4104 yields 1.04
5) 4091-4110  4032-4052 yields 0.98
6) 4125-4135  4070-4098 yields 1.01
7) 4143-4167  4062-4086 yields 1.10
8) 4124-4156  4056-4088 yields 1.07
